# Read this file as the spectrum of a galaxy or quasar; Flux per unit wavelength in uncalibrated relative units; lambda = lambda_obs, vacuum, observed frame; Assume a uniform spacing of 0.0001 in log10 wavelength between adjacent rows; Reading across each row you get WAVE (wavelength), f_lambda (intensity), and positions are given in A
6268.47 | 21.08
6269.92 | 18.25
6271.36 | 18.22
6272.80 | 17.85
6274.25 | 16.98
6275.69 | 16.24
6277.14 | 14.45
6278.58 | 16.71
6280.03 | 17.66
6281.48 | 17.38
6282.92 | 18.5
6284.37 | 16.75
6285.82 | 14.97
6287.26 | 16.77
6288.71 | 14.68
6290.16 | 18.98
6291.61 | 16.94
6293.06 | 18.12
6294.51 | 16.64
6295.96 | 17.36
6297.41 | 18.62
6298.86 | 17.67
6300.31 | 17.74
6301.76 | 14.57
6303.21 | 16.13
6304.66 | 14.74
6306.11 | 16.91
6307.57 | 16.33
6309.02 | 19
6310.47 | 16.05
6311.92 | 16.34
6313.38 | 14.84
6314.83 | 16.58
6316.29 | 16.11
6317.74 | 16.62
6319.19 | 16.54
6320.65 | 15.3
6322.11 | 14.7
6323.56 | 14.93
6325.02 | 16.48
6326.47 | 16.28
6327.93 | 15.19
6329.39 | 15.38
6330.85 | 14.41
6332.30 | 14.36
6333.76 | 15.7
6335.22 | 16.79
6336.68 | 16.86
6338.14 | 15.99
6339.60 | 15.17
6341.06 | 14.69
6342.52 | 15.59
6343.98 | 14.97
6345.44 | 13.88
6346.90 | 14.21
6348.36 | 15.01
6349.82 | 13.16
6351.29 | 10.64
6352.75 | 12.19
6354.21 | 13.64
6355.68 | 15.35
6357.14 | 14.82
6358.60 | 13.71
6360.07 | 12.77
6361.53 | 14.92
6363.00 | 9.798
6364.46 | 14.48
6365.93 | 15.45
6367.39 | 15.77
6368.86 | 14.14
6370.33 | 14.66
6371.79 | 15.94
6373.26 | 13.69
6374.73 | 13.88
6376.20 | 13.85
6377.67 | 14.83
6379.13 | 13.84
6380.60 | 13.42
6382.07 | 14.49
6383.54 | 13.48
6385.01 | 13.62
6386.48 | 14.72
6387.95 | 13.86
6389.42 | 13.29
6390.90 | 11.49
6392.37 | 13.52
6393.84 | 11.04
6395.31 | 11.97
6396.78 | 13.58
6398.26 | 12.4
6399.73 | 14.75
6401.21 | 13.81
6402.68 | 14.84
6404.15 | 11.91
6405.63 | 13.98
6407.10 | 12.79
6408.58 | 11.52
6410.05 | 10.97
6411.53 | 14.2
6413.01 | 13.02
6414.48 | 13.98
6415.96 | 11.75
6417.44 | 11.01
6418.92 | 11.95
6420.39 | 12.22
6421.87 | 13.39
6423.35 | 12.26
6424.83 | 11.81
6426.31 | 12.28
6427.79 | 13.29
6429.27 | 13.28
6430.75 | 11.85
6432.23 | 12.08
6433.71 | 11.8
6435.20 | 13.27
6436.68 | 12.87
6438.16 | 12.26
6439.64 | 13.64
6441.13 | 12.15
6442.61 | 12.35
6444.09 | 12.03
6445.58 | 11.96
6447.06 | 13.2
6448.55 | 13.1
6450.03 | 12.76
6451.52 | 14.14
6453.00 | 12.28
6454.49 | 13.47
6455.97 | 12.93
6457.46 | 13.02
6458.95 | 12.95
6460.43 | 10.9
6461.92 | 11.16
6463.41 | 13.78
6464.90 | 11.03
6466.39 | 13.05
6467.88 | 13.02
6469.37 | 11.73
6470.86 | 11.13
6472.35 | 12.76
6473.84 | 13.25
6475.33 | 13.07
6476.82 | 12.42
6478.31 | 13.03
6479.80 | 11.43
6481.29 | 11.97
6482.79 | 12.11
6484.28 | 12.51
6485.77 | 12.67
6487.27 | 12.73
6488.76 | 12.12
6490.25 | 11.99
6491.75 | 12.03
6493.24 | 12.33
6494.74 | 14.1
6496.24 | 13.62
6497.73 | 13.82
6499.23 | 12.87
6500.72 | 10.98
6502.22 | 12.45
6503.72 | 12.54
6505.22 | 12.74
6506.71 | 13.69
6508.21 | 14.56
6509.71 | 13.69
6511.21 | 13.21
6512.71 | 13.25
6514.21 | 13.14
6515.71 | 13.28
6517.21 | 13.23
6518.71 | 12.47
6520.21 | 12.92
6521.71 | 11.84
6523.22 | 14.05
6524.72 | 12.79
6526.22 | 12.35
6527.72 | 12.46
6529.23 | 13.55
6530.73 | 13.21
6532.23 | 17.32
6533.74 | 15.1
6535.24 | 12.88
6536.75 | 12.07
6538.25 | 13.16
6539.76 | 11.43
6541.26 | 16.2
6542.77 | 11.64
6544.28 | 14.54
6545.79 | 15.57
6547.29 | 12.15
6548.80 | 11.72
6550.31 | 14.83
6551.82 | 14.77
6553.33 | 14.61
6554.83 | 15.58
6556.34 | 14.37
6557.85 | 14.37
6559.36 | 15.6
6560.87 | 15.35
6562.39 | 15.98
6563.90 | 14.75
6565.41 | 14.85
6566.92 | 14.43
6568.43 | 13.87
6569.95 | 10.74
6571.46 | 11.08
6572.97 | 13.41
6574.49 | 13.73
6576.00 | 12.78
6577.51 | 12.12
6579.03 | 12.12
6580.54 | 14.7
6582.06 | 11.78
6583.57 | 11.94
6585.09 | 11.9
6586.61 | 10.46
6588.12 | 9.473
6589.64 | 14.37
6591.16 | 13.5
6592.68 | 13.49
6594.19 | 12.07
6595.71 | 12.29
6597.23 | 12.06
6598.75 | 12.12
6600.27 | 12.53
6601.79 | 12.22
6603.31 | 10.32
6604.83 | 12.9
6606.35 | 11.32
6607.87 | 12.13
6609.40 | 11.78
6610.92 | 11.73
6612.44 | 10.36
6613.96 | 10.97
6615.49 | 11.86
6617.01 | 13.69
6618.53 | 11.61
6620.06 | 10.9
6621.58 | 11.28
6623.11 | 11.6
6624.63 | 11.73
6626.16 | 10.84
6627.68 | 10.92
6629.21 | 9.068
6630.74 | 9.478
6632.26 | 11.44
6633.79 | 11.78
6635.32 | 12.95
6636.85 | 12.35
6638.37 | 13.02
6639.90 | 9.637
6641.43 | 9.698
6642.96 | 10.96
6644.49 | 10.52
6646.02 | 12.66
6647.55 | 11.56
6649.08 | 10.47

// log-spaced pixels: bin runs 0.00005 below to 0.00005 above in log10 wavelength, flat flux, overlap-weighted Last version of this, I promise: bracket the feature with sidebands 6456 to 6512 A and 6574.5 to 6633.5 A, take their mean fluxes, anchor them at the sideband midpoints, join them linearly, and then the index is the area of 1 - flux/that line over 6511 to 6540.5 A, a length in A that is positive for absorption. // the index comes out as -2.0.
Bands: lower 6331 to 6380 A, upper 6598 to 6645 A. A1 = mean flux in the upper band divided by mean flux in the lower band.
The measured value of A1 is 0.79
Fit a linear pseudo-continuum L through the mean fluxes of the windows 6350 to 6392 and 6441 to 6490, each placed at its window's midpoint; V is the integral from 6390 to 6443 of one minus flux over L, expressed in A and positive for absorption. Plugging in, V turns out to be 2.1 A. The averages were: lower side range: 13.8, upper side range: 12.5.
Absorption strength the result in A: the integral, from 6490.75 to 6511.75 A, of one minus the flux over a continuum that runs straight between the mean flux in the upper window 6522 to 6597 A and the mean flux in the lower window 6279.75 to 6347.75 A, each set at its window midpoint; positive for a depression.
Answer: 1.5 A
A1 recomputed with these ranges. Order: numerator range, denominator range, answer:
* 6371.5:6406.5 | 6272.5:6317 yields 0.81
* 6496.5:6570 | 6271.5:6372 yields 0.87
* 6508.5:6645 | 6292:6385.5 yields 0.84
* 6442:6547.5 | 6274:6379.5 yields 0.83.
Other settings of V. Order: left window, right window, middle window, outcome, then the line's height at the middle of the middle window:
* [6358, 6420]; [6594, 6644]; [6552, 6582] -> -4.9 A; 11.9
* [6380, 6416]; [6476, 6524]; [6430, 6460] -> 0.7 A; 13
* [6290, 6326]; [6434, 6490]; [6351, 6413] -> 4.5 A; 14.6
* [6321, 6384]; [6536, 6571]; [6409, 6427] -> 2.5 A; 14.3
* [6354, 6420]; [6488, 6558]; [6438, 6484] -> 3.0 A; 13.4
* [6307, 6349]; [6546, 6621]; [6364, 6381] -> 0.7 A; 15.2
